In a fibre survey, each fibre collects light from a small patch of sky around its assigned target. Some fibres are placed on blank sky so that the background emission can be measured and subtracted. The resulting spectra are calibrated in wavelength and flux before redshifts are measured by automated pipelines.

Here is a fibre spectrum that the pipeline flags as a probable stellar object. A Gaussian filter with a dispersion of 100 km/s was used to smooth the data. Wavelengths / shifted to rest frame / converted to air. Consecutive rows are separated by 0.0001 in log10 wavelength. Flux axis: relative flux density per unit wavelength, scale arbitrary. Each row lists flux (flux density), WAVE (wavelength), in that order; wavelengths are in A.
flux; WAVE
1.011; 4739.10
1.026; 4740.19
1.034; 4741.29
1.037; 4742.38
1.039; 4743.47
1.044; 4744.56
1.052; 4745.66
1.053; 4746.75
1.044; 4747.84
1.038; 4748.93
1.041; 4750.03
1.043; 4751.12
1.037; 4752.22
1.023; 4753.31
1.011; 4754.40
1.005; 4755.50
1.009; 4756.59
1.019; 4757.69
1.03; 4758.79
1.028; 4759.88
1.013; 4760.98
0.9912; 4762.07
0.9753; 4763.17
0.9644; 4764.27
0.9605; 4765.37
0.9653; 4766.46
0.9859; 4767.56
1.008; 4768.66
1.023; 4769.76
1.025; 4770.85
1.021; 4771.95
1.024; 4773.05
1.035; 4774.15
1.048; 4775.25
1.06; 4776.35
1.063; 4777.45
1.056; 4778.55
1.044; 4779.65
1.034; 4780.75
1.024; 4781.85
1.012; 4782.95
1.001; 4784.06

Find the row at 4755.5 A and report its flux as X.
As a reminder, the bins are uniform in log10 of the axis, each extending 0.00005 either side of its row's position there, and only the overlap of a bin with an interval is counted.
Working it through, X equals 1.005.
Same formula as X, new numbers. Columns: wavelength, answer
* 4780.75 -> 1.034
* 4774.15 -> 1.035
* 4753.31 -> 1.023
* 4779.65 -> 1.044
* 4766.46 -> 0.9653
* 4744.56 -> 1.044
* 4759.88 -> 1.028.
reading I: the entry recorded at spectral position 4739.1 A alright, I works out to 1.011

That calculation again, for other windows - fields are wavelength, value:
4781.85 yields 1.024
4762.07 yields 0.9912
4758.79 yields 1.03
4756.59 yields 1.009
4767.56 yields 0.9859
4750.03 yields 1.041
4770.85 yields 1.025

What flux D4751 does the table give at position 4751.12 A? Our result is 1.043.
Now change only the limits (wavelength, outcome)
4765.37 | 0.9605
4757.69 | 1.019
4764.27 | 0.9644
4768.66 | 1.008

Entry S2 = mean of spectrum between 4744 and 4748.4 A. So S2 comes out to 1.05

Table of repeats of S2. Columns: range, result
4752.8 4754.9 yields 1.02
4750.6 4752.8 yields 1.04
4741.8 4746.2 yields 1.04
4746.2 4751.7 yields 1.04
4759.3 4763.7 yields 1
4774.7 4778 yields 1.06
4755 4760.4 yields 1.02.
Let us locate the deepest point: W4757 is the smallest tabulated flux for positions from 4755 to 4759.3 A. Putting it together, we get 1.005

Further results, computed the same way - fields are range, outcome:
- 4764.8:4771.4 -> 0.9605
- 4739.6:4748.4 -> 1.026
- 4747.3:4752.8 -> 1.037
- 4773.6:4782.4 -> 1.024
